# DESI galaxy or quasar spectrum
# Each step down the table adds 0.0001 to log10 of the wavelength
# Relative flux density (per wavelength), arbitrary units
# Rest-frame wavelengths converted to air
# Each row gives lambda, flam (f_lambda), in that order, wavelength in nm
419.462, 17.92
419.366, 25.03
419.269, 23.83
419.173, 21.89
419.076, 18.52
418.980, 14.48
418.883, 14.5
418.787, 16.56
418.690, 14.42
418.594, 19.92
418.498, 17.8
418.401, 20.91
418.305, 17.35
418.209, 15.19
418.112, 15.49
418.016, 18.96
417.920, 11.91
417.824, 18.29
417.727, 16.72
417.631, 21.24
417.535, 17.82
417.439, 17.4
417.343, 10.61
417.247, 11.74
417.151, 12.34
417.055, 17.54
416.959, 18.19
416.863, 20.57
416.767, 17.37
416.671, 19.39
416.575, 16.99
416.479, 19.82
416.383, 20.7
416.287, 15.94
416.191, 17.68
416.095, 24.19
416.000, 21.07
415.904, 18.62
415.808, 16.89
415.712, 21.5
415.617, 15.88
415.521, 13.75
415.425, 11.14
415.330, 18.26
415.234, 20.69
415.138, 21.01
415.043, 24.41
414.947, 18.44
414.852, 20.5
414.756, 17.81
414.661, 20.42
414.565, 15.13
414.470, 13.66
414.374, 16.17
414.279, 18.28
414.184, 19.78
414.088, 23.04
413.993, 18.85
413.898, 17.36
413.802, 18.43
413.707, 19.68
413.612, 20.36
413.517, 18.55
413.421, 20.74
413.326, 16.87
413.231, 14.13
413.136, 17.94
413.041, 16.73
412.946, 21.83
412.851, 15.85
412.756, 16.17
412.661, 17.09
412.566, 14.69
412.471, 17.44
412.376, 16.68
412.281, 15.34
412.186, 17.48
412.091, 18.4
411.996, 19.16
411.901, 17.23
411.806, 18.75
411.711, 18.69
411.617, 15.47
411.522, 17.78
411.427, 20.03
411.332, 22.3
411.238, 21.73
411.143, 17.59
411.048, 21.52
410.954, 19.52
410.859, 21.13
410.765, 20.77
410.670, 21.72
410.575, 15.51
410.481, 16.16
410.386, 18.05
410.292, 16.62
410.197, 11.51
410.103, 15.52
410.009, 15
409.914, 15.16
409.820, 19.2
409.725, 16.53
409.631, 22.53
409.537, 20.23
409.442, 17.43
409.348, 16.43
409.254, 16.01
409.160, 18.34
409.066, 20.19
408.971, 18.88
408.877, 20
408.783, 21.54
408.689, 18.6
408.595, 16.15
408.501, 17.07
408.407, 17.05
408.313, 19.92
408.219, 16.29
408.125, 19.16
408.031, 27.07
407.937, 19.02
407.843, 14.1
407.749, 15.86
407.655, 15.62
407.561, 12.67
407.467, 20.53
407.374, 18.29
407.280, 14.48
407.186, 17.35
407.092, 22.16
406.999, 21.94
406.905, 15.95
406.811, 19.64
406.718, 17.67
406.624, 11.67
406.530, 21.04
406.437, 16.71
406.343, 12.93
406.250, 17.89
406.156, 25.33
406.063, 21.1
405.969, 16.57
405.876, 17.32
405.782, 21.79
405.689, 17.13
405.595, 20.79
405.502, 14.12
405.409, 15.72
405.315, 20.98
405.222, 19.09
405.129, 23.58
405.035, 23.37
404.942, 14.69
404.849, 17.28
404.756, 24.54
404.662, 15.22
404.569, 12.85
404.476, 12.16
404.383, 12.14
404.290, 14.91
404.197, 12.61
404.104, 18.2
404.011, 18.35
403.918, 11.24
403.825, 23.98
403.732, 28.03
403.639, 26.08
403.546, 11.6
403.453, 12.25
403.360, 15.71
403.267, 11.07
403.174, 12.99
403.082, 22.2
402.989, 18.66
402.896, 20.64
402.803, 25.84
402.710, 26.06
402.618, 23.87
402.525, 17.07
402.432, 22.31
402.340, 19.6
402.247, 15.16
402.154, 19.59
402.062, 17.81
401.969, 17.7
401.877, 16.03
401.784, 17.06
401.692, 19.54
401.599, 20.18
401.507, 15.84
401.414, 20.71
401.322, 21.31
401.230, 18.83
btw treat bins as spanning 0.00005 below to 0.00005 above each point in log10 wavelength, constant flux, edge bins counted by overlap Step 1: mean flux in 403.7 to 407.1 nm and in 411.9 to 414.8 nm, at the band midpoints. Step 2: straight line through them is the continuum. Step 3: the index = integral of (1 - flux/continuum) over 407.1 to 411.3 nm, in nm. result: -0.04 nm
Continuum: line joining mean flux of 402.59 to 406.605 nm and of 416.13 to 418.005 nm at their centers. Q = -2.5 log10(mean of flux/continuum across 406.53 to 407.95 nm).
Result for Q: 0.05 mag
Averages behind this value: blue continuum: 18.3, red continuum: 17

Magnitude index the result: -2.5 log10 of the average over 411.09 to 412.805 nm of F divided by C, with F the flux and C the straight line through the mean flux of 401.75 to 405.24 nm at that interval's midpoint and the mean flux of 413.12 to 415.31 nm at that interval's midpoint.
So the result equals 0.05 mag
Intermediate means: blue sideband 18.2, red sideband 18.8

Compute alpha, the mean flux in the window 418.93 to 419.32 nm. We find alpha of 19.7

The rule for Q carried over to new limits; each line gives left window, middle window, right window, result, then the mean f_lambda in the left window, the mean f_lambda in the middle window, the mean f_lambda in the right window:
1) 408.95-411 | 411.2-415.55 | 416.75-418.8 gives -0.05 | 17.8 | 18.1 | 16.7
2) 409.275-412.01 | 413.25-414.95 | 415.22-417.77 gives -0.04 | 18.2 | 18.5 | 17.5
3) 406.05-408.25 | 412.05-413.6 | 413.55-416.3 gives 0.07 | 18.1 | 17.3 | 18.6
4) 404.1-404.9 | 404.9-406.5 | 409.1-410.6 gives -0.19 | 15.4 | 18.8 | 16.9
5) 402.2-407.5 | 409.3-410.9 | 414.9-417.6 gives 0.03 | 18.3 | 17.6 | 17.9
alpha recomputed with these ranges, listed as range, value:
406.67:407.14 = 19.5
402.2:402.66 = 19.5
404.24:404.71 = 13.5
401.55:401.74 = 19.8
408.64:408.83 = 20.1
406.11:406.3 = 21.4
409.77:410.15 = 16.2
